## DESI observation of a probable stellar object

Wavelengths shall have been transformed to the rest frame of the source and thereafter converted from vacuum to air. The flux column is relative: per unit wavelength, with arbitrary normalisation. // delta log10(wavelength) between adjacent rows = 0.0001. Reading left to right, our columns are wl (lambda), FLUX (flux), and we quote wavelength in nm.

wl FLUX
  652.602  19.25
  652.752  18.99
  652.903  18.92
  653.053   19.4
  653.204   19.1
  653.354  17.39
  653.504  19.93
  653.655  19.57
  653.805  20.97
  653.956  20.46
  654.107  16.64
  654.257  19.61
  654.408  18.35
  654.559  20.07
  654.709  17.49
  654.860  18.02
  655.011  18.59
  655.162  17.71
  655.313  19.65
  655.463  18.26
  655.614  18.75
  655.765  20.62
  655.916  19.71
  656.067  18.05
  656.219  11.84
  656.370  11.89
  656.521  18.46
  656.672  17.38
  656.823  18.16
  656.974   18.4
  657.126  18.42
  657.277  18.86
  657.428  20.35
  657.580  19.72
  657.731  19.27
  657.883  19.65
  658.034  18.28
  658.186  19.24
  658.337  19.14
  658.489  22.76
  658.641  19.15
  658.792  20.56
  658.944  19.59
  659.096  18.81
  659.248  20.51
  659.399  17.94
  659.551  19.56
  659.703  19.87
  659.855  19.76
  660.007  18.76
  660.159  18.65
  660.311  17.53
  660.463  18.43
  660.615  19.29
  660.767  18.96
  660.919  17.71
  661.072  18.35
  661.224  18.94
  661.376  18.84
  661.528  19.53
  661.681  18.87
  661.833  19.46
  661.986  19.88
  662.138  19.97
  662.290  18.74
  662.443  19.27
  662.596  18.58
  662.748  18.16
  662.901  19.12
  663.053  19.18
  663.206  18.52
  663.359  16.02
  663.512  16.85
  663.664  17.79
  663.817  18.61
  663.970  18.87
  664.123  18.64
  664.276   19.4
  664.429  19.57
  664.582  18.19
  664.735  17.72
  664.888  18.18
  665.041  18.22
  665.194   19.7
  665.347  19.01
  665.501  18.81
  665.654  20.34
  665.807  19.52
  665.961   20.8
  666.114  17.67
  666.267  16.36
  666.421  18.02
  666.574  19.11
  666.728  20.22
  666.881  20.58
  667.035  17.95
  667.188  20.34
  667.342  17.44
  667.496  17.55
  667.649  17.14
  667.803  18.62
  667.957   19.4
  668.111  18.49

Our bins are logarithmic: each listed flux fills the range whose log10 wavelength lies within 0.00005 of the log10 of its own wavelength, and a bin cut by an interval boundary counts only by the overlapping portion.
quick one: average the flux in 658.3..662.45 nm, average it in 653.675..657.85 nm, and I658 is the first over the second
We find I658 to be 1.05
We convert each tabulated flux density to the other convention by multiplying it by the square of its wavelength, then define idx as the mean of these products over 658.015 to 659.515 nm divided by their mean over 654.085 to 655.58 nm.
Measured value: 1.1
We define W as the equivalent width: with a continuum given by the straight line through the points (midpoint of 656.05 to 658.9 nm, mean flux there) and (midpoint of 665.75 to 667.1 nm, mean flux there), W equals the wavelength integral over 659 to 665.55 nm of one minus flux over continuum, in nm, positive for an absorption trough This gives -0.03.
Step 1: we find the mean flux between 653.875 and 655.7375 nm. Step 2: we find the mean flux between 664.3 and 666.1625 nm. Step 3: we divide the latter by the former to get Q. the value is 1.02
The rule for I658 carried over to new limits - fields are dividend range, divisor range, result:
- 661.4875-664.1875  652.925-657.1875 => 1.02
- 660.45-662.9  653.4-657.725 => 1.03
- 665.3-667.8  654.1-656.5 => 1.05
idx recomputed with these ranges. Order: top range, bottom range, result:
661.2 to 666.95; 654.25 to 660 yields 1.03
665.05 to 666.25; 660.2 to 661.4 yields 1.05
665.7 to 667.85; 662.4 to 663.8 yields 1.04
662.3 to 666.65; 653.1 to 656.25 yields 1.02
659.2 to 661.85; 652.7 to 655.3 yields 1.02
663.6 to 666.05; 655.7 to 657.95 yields 1.08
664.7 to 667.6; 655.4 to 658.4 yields 1.06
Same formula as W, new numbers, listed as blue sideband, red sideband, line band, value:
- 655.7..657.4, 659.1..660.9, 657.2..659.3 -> -0.17 nm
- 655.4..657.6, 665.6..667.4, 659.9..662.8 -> -0.07 nm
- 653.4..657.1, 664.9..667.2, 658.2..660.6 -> -0.11 nm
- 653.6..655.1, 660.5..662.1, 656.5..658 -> 0.01 nm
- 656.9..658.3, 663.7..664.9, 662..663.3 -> -0.01 nm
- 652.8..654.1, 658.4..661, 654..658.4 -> 0.22 nm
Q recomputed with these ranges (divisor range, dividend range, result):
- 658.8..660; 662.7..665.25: 0.95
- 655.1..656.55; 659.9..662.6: 1.08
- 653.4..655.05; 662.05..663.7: 0.97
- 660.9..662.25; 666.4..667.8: 0.98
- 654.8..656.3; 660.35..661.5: 1.03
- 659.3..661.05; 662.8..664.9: 0.98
